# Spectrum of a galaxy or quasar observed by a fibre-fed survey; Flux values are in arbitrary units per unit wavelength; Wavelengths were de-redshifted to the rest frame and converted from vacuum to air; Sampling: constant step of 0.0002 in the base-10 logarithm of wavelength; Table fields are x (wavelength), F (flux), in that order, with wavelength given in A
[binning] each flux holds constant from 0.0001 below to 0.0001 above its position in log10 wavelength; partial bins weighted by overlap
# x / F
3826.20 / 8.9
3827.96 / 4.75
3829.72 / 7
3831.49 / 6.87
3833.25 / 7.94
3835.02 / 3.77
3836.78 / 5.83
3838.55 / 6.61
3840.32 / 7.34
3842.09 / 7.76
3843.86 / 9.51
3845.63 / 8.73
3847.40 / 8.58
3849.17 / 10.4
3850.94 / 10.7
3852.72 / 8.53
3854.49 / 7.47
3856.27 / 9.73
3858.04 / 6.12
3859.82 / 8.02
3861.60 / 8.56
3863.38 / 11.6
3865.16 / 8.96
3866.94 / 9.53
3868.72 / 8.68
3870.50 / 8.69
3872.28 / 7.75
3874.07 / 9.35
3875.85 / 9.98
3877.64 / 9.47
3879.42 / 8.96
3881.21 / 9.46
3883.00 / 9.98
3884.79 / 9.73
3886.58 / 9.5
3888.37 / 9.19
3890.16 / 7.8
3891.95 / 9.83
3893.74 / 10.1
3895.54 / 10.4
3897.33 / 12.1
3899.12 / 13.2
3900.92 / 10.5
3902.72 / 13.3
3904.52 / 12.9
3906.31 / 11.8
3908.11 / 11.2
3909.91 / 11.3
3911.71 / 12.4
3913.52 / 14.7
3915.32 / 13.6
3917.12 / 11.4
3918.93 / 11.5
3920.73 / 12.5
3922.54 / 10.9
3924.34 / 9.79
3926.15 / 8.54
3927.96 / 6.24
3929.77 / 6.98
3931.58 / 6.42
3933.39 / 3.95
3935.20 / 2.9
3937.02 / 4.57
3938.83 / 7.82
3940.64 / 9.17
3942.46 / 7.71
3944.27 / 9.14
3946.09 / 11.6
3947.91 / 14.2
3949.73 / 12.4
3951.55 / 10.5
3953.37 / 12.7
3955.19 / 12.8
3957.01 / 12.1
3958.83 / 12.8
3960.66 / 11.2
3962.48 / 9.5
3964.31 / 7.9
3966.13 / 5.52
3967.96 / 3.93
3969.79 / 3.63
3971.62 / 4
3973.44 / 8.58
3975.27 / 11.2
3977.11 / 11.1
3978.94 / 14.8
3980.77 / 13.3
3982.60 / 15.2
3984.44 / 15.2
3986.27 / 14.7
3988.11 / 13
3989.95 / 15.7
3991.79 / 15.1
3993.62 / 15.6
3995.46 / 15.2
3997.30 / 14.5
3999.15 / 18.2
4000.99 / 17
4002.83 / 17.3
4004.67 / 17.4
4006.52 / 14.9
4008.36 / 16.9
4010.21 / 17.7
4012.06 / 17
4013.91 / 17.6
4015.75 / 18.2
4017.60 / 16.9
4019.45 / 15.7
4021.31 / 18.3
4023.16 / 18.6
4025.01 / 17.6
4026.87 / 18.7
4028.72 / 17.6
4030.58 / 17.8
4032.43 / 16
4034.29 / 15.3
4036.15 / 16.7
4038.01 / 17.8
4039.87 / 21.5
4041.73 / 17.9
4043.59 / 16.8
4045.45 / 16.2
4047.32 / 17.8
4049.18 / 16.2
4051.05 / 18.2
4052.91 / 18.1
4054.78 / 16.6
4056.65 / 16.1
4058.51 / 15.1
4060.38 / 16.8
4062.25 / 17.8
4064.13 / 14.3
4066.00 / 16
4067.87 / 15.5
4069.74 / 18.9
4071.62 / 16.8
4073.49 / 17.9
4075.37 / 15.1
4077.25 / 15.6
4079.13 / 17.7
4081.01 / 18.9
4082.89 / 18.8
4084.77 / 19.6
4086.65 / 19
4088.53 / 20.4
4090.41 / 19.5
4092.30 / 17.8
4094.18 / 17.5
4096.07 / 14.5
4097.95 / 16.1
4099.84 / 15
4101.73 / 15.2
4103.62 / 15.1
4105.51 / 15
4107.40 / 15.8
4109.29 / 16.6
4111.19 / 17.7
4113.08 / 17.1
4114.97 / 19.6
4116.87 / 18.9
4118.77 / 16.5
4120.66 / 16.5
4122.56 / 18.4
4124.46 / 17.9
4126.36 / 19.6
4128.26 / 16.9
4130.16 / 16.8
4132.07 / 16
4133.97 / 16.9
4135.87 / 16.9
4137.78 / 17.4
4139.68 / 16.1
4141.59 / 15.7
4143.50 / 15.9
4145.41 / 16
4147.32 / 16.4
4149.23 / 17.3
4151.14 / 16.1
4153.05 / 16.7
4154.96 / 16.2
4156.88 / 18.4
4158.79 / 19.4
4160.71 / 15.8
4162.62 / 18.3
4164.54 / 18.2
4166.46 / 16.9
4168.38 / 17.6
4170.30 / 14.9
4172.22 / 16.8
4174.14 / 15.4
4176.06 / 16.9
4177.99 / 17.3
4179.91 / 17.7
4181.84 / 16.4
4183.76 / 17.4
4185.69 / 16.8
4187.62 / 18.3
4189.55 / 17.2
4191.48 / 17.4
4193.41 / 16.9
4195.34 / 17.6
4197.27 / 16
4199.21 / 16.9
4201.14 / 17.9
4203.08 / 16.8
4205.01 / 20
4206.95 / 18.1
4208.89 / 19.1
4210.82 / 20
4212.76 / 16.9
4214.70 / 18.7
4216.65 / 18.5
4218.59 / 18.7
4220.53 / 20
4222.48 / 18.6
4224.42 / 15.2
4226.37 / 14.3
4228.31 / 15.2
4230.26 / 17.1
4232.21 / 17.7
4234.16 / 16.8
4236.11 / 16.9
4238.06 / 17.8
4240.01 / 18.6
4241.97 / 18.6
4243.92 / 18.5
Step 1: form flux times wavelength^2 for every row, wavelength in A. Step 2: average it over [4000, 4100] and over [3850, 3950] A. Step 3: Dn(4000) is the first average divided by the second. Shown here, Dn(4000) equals 1.9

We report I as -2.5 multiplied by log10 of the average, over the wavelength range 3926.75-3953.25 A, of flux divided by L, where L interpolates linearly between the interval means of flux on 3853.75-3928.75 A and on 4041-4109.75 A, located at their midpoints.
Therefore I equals 0.409 mag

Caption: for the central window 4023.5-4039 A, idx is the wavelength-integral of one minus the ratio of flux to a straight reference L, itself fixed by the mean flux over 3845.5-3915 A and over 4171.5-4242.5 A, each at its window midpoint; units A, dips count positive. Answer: -4.4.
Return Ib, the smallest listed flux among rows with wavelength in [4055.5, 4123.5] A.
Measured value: 14.3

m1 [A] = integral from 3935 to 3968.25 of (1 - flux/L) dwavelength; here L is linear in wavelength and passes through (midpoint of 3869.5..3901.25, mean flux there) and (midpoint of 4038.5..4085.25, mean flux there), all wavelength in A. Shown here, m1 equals 7.7 A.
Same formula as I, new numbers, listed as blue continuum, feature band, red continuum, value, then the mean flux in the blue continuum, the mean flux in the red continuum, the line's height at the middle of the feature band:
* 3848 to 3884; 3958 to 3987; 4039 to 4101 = 0.31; 9.09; 17.3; 13.4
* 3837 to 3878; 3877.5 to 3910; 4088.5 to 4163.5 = -0.08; 8.73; 17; 9.84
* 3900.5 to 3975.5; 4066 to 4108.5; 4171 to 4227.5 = -0.21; 9.64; 17.5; 14.1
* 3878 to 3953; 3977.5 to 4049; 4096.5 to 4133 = -0.23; 10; 16.8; 13.4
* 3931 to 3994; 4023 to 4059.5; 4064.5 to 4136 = -0.22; 10.3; 17.2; 14.2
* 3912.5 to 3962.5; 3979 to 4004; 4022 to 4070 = -0.14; 9.93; 17.1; 13.5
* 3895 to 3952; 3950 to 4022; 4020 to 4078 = 0.03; 10.2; 17.1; 13.6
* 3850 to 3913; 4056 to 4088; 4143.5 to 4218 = -0.17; 9.94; 17.3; 14.7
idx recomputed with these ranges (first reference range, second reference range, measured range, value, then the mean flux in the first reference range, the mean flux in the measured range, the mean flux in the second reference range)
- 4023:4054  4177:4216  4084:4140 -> 1.2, 17.5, 17.2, 17.7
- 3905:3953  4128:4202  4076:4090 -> -4.0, 9.8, 18.5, 16.9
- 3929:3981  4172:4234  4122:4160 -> -4.3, 9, 17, 17.4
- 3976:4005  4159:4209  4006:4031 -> -3.2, 15.1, 17.4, 17.3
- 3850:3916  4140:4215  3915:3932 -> 2.0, 10.1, 9.75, 17.2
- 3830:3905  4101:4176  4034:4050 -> -3.8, 9.1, 17.4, 16.9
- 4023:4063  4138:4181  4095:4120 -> 0.9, 17.3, 16.4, 16.8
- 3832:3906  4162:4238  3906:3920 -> -2.7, 9.2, 12.3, 17.4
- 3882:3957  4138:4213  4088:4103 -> -1.9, 10.2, 16.9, 17.2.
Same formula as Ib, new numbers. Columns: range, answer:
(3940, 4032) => 3.63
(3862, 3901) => 7.75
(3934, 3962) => 2.9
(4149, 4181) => 14.9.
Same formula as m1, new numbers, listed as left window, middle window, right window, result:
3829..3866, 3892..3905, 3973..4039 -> -1.20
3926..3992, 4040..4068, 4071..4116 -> -3.35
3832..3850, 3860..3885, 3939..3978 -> -3.50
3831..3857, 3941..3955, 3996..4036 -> 2.41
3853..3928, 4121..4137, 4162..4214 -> -1.43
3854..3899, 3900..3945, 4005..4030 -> 8.00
